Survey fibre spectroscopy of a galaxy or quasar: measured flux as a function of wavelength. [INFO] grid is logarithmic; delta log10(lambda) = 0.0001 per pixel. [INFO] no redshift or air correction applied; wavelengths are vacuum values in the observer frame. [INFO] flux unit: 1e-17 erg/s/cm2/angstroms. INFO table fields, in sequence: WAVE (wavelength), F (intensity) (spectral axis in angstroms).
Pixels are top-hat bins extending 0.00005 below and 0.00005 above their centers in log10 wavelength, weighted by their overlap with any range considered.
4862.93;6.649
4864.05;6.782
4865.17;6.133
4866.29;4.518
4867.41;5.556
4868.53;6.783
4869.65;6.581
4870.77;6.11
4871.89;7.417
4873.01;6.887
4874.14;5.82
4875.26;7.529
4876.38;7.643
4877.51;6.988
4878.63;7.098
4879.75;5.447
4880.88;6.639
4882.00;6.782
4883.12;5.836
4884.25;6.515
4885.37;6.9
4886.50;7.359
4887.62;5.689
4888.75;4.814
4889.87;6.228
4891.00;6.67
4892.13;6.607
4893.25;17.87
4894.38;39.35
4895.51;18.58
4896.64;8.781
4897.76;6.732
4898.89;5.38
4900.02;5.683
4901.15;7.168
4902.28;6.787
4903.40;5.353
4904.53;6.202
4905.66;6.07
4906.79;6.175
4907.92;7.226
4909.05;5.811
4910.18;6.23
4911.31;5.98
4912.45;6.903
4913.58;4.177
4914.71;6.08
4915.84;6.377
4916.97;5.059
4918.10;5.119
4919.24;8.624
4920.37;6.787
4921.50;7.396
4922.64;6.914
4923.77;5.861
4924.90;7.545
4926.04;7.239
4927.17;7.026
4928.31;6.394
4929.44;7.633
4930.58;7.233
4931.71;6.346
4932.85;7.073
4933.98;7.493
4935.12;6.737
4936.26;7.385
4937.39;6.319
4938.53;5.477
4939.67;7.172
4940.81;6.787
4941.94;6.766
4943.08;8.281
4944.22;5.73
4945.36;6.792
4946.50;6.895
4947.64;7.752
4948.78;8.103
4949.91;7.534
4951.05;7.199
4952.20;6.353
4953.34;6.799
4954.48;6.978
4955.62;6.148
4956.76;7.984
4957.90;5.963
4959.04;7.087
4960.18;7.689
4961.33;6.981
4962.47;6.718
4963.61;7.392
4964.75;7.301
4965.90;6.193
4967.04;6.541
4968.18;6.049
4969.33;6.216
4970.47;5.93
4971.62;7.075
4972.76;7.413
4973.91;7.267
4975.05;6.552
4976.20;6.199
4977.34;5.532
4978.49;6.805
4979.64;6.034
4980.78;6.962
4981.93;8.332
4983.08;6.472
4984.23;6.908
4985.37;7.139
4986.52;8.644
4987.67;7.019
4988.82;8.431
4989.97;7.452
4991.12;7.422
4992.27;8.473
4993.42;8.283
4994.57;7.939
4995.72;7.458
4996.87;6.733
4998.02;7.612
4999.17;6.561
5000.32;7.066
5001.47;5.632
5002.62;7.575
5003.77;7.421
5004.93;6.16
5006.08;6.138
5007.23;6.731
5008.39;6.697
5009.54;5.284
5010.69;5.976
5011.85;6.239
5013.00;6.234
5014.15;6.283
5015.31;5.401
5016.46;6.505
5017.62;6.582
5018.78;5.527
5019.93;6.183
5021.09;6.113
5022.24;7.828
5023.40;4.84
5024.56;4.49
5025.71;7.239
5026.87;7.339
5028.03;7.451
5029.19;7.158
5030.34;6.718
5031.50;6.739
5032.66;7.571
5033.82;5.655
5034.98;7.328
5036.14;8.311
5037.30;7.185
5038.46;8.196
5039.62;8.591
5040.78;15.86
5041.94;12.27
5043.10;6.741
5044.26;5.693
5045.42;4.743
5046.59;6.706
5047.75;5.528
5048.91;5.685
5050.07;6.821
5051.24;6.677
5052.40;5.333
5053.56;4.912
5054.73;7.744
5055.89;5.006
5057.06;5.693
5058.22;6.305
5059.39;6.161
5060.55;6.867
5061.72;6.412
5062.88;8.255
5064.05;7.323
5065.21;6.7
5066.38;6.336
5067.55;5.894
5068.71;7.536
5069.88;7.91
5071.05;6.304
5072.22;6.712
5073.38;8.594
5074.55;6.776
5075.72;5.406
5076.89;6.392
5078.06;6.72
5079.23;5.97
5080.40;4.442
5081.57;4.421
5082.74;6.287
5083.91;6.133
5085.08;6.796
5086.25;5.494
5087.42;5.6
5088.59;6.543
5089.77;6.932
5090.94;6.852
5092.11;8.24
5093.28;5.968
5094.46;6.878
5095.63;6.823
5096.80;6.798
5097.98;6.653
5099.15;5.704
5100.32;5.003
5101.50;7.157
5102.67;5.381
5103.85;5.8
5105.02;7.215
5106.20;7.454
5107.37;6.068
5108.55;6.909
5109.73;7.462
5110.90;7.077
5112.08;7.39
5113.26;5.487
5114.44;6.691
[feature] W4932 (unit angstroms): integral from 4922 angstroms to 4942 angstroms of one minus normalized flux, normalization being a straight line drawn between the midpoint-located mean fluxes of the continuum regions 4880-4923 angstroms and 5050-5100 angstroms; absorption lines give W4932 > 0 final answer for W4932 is 1.9 angstroms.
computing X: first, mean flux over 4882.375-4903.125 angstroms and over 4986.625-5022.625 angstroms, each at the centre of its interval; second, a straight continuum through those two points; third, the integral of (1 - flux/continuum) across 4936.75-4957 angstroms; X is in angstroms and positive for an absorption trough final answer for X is 3.15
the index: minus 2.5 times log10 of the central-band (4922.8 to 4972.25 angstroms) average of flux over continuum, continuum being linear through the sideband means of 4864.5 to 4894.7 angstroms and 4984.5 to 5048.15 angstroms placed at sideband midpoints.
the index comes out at 0.085 mag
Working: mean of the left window 7.81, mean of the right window 7.08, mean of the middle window 6.89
